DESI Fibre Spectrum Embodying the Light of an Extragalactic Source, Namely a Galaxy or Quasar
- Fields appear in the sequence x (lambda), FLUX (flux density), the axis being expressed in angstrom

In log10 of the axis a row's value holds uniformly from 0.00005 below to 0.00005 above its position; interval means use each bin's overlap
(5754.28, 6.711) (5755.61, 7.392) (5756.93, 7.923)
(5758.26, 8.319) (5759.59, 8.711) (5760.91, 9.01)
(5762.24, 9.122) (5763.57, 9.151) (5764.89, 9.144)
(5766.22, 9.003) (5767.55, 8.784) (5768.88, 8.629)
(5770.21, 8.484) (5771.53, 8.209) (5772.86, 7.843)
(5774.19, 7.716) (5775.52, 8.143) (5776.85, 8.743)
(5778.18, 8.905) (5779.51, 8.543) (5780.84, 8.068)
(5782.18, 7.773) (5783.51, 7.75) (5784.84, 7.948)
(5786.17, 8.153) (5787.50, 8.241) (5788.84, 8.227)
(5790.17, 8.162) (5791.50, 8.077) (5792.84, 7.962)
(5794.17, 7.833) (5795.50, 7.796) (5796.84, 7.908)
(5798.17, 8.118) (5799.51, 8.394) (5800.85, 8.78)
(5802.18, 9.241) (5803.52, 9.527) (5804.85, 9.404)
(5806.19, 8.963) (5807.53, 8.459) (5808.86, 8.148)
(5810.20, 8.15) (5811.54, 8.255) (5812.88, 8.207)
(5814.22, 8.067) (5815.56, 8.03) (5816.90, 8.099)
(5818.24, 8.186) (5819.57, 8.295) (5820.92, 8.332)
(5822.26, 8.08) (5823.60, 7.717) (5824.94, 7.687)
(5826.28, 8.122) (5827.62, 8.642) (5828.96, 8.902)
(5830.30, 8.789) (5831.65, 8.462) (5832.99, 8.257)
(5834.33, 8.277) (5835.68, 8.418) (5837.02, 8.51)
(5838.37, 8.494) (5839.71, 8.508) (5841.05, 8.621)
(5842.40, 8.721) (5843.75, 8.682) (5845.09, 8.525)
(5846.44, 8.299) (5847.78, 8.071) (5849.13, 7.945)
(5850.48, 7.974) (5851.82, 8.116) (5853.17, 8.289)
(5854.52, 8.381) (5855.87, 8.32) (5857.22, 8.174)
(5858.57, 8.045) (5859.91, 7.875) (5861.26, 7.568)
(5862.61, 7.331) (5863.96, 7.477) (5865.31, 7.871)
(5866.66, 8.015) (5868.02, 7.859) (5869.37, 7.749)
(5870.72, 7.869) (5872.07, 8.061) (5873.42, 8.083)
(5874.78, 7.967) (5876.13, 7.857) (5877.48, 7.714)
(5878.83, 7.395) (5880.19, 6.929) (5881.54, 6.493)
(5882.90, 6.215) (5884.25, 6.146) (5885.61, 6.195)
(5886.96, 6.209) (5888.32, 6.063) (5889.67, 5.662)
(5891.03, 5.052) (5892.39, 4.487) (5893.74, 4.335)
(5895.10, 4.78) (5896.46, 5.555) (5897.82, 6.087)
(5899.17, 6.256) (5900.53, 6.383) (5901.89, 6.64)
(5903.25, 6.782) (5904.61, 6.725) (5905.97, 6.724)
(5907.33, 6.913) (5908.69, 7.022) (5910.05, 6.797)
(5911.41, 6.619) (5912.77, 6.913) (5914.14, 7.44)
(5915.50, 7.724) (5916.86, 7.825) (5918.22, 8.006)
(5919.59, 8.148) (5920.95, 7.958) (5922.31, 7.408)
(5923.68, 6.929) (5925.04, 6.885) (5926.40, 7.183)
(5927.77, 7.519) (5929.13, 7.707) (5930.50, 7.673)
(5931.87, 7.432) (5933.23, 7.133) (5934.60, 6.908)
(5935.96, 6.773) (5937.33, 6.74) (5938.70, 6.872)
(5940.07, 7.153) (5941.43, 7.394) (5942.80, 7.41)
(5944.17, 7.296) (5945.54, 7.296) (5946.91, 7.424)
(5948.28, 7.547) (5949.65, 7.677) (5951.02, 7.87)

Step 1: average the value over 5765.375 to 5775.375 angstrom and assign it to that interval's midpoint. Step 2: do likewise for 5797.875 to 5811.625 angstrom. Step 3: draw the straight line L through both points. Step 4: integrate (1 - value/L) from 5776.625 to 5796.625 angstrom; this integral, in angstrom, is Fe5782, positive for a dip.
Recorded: 1.0 angstrom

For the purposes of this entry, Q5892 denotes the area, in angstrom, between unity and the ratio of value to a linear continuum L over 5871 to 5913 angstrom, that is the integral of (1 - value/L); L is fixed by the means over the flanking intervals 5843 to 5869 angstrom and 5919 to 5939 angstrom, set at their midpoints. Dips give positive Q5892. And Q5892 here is 6.46 angstrom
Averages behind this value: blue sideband 8.04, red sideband 7.29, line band 6.49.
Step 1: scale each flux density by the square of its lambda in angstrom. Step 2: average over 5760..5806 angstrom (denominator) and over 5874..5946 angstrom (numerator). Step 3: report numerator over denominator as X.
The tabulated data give 0.8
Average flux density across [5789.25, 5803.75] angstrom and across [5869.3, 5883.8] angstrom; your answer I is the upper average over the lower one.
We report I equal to 0.90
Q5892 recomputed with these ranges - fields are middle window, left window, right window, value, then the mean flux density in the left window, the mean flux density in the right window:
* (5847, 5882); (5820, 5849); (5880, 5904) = -3.8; 8.38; 5.89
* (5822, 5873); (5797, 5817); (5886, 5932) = -2.5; 8.52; 6.69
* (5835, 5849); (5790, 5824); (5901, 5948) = -0.8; 8.32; 7.22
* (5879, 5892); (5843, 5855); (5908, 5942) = 2.8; 8.25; 7.29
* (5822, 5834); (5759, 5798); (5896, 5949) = -0.6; 8.34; 7.12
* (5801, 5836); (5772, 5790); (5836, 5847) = -0.1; 8.16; 8.54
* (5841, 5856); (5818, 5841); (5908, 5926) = -0.3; 8.35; 7.36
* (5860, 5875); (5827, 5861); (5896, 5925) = 0.1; 8.36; 7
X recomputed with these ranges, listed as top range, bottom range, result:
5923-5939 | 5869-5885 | 0.99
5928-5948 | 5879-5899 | 1.27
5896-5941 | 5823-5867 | 0.88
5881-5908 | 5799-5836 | 0.73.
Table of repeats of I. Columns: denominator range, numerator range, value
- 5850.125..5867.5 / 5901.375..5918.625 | 0.89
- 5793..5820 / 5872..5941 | 0.81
